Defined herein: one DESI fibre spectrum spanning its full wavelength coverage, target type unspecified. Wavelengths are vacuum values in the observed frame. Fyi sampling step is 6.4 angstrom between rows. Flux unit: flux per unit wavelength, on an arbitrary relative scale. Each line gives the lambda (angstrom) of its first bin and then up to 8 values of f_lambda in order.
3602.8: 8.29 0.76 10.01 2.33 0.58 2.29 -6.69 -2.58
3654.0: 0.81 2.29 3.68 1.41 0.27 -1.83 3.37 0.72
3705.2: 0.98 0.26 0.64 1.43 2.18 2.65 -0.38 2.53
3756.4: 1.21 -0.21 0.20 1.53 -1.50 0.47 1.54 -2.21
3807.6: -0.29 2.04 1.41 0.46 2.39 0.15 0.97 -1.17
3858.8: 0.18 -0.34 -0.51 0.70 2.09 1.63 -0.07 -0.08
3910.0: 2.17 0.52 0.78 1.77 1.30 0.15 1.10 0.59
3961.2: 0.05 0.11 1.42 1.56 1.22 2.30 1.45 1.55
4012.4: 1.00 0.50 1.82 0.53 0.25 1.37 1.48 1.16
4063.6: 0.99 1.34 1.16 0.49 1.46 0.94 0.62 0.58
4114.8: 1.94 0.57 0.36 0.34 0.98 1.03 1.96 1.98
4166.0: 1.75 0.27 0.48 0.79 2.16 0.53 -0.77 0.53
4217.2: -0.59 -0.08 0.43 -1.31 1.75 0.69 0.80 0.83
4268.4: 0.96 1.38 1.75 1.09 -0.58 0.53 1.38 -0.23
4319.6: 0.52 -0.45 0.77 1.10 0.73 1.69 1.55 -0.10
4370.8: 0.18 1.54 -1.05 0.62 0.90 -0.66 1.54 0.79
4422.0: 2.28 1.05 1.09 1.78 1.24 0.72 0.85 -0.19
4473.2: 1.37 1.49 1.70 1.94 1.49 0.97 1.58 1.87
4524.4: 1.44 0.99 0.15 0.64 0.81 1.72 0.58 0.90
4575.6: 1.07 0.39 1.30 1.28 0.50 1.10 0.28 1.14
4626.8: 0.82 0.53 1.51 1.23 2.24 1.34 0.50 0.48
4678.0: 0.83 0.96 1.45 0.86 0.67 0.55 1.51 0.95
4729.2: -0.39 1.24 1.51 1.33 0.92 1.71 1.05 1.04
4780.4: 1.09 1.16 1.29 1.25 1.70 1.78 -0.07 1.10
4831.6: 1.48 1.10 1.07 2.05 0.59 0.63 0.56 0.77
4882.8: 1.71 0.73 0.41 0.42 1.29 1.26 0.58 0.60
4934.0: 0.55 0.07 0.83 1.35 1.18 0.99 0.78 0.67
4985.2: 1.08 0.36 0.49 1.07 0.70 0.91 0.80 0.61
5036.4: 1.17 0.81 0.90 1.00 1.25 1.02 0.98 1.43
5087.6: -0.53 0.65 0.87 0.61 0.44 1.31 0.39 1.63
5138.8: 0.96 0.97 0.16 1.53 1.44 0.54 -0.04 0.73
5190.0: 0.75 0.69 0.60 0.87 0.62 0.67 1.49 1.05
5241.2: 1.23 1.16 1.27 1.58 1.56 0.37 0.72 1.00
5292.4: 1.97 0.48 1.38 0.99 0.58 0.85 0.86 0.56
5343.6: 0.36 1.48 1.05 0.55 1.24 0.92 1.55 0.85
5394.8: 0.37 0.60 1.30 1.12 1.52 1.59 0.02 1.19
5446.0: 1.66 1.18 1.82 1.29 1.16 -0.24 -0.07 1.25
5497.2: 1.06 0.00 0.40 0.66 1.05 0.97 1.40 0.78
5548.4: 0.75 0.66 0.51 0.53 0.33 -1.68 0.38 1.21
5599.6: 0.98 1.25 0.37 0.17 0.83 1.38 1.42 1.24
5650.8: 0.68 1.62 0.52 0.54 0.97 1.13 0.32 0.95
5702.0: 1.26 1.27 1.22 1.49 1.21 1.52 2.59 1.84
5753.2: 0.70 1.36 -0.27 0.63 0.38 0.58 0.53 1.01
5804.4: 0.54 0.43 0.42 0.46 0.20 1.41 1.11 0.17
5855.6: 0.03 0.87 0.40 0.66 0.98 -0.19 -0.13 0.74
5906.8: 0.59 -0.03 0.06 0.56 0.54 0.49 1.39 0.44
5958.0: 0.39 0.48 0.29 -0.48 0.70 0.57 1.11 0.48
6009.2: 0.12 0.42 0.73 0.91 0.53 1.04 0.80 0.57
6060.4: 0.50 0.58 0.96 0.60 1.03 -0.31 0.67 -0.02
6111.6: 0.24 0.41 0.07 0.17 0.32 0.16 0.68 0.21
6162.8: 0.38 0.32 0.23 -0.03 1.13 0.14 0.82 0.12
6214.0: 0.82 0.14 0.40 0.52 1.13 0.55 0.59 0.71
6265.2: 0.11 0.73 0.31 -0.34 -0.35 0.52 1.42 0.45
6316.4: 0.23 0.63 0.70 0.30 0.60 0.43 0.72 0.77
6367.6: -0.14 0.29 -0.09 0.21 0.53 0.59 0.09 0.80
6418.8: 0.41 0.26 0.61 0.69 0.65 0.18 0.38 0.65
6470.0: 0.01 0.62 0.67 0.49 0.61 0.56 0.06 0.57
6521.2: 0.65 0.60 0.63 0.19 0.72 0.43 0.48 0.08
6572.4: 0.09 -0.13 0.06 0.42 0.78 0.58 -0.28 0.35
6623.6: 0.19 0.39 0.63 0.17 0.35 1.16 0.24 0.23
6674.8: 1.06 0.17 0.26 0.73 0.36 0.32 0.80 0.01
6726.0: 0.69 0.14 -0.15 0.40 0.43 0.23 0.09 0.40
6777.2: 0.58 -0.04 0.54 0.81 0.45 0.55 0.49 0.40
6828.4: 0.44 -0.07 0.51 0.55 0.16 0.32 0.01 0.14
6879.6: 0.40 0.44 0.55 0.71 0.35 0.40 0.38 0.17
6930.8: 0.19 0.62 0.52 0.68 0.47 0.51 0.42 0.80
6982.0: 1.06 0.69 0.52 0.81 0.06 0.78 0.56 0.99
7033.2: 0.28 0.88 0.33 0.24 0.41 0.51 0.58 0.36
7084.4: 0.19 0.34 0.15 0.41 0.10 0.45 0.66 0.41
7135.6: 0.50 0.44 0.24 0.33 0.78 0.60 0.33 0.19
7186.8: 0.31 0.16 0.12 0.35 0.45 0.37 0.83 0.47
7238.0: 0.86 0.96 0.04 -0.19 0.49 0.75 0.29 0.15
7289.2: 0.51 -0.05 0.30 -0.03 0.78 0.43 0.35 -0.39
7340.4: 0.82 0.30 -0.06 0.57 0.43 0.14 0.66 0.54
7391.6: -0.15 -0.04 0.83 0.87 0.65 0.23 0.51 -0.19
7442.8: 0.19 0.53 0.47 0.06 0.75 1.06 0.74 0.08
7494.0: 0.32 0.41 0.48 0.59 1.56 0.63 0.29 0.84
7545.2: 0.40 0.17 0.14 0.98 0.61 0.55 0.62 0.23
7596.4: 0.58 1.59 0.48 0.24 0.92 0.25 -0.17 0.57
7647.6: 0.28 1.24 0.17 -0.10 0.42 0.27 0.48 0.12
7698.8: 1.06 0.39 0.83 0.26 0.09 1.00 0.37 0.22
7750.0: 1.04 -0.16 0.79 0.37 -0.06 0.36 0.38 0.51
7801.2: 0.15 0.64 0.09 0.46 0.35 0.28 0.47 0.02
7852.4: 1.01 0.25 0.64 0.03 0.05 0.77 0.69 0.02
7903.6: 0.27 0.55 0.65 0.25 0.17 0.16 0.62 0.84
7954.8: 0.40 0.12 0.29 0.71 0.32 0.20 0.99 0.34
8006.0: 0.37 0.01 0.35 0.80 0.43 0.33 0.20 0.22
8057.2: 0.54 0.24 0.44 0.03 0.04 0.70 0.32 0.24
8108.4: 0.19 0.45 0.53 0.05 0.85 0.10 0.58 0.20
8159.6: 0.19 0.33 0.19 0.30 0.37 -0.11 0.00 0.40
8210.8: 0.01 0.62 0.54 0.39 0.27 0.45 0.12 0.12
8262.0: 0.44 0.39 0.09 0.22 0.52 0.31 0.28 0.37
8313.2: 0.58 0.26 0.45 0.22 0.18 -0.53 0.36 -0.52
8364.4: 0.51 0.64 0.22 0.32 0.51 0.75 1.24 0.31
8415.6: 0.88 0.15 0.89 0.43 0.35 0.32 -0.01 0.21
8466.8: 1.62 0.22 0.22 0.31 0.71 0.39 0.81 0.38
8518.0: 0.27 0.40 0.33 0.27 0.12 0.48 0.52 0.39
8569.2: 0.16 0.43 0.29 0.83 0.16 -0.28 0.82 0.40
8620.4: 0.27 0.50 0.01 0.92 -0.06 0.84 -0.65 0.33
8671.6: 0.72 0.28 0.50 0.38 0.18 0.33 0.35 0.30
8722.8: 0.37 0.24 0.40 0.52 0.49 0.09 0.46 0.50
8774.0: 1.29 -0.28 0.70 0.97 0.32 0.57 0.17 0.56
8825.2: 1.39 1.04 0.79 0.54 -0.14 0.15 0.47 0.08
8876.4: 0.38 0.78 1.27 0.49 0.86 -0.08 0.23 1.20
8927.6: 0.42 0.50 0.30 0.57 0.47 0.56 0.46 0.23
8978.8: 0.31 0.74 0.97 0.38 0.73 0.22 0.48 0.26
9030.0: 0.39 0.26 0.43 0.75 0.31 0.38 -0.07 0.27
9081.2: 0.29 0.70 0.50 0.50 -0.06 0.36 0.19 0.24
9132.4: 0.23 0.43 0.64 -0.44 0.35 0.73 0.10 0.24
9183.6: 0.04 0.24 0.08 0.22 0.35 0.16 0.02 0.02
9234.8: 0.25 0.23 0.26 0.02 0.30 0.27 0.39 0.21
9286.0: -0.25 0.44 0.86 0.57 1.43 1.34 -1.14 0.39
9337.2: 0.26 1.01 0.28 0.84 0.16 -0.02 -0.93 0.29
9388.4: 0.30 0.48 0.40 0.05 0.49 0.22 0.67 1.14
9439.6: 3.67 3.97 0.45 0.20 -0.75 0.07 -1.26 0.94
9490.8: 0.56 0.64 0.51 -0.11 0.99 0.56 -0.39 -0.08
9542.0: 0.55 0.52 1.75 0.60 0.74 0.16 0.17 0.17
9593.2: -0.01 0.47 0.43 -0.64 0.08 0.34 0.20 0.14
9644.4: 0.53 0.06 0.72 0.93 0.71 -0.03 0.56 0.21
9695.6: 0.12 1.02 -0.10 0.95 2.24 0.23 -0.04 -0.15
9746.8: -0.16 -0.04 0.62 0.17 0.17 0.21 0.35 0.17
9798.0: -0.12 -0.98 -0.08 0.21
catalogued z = 0.15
